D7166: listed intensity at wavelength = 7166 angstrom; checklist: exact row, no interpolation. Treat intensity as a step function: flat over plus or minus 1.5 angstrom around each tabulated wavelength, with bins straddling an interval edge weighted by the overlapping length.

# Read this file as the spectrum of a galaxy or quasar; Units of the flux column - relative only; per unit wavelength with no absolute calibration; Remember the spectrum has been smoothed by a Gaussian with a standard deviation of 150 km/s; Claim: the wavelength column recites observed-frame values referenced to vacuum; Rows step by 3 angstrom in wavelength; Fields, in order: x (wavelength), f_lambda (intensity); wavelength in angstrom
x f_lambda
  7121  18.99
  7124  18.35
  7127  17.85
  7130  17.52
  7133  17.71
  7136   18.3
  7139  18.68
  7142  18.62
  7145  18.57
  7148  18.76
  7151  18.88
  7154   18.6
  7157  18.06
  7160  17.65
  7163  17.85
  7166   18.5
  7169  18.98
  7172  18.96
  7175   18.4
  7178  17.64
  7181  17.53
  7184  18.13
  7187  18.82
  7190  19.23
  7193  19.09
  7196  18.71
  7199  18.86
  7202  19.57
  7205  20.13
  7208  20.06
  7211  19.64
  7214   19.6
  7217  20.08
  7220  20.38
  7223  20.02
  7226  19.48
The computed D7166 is 18.5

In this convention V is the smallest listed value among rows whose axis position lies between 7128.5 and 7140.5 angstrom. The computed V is 17.52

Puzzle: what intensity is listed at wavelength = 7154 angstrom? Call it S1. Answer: 18.6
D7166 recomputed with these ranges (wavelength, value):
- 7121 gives 18.99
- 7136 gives 18.3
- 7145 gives 18.57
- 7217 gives 20.08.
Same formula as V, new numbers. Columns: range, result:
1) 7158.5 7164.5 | 17.65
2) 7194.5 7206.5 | 18.71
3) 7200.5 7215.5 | 19.57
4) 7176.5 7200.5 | 17.53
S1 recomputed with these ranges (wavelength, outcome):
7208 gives 20.06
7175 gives 18.4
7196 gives 18.71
